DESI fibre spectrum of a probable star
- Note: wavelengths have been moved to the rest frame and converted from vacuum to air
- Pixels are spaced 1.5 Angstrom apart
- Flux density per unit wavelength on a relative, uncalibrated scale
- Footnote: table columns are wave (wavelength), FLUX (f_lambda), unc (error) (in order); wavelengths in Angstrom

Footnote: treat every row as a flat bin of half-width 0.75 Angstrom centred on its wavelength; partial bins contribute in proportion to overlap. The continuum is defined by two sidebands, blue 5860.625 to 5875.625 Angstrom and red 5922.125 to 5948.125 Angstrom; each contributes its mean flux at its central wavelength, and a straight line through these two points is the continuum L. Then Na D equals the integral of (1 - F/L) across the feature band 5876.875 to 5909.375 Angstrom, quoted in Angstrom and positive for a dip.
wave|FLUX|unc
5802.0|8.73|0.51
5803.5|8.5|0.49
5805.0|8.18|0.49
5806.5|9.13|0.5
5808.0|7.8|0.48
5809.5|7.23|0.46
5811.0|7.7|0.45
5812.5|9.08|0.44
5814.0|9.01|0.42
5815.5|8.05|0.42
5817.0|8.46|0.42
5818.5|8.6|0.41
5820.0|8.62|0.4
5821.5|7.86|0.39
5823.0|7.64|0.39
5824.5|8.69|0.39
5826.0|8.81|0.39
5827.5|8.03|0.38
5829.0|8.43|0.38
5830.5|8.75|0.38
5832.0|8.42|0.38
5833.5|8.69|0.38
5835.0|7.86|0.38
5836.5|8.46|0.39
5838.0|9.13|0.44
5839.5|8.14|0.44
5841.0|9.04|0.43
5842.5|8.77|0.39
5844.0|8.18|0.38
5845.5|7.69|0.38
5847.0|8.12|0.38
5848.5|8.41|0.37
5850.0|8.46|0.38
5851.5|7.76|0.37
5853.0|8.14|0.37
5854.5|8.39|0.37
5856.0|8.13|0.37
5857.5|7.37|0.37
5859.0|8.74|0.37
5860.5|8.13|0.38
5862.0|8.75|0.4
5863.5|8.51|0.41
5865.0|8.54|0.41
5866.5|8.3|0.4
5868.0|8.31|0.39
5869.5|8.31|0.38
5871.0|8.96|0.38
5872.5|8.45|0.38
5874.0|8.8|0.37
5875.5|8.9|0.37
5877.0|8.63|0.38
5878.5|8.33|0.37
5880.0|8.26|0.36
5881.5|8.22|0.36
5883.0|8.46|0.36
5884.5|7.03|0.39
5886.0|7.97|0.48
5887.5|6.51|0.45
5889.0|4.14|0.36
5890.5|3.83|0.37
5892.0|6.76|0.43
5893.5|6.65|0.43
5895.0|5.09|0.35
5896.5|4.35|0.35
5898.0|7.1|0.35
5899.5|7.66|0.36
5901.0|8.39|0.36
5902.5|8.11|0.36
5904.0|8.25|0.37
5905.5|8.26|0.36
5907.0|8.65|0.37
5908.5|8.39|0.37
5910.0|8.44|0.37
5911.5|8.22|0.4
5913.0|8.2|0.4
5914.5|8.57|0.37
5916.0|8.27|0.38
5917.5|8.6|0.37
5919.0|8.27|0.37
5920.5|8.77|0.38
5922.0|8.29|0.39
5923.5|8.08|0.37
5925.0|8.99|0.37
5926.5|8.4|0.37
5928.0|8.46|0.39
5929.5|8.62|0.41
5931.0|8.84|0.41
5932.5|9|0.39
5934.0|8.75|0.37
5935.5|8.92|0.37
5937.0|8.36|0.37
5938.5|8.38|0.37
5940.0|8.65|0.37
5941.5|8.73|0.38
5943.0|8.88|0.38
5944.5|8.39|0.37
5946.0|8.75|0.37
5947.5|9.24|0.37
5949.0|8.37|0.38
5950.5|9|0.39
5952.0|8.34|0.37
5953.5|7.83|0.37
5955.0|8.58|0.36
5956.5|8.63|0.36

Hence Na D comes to 5.2 Angstrom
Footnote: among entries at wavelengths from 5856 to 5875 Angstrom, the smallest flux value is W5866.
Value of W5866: 7.37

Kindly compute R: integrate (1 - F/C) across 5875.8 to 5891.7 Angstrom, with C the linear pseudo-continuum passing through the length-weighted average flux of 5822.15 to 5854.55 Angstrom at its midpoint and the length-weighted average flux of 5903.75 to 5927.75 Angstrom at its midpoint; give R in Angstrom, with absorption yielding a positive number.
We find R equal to 2.3 Angstrom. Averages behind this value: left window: 8.36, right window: 8.42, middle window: 7.18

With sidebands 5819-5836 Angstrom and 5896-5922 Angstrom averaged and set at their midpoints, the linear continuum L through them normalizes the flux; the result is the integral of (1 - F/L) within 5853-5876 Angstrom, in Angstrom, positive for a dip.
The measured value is -0.6 Angstrom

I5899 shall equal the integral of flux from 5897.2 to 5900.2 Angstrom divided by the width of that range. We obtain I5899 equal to 7.32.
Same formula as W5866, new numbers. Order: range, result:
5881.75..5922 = 3.83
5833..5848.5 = 7.69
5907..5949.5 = 8.08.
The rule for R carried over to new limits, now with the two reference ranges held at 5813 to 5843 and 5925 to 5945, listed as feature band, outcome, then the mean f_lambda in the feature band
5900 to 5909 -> 0.3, 8.32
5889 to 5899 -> 3.5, 5.57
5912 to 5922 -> 0.2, 8.43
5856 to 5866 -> 0.2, 8.32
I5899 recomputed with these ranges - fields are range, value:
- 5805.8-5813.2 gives 8.18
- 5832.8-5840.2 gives 8.46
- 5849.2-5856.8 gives 8.17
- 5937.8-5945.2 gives 8.61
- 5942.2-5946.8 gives 8.68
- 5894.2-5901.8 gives 6.53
